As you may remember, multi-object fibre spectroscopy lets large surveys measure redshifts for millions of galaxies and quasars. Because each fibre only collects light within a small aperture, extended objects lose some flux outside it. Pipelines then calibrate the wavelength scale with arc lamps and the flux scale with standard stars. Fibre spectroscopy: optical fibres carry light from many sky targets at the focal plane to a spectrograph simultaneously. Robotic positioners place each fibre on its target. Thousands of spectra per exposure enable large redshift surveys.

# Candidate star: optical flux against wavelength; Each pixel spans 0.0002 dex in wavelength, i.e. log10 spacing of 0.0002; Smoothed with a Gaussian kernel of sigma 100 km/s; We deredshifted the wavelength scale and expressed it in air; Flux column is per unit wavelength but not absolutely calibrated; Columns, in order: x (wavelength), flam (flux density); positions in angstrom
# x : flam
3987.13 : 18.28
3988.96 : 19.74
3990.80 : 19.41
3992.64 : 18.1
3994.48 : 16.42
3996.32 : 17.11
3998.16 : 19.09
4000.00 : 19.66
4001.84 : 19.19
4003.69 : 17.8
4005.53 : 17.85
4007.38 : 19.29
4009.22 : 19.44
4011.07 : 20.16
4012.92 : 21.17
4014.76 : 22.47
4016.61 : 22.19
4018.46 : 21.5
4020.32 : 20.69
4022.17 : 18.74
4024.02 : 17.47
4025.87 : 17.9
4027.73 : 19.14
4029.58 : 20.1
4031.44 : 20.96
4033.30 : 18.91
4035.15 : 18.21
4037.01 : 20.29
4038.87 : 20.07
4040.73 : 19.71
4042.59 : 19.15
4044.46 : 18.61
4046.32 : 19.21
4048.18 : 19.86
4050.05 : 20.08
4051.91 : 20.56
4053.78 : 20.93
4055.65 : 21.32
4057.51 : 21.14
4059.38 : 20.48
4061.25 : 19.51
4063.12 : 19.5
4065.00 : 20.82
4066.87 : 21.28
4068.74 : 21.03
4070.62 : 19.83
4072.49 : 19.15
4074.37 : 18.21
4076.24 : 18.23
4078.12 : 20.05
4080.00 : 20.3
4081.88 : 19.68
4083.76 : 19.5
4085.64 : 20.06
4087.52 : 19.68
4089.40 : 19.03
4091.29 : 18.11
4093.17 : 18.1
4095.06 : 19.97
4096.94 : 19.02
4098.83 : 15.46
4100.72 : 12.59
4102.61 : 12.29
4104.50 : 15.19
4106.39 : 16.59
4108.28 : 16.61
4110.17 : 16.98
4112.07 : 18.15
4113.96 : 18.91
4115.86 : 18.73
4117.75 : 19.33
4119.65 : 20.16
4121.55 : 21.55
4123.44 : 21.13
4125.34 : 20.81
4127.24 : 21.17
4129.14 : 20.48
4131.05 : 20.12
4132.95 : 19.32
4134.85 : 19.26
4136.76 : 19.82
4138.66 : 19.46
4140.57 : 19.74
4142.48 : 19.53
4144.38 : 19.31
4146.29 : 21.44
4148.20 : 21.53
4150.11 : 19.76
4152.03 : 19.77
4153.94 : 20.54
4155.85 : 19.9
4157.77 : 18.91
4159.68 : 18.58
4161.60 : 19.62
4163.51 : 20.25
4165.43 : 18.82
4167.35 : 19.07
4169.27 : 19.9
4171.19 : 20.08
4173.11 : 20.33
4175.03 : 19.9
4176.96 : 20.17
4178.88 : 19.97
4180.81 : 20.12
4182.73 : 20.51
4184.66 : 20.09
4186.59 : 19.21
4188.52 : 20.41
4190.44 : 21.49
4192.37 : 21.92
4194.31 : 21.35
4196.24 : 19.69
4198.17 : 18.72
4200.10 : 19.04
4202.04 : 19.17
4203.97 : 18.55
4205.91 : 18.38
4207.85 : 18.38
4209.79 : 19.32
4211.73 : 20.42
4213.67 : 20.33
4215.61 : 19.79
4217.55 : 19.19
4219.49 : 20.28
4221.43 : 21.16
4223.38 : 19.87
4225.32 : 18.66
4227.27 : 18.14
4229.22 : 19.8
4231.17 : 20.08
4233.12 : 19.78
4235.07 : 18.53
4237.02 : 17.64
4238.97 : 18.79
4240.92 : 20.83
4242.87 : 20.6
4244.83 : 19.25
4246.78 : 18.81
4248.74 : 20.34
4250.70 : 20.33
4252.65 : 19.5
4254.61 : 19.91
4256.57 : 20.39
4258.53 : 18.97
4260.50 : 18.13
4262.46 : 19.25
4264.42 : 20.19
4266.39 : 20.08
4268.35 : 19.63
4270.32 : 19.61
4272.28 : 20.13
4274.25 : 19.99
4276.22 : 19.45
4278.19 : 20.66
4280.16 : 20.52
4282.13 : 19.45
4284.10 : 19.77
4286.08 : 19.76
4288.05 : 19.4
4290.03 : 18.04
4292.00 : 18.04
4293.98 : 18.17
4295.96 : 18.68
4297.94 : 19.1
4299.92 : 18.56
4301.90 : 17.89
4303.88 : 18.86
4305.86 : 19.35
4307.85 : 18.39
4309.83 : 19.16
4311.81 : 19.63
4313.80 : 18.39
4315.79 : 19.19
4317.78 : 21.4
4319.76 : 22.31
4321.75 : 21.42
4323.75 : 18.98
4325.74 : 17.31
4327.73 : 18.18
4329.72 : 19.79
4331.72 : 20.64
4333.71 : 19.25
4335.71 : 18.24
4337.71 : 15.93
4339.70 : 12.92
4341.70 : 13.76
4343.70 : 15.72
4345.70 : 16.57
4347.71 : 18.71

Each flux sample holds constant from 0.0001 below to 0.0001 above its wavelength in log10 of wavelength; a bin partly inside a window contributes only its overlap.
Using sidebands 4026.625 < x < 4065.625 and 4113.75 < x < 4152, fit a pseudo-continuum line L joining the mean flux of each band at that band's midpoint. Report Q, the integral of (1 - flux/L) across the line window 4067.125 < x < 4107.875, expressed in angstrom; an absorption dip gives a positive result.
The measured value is 3.6 angstrom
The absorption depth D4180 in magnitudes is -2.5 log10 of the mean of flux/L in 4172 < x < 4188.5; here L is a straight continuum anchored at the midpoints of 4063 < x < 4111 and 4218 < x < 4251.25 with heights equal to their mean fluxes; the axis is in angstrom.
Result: -0.05 mag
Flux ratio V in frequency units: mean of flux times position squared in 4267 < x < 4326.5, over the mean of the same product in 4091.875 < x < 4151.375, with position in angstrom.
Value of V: 1.1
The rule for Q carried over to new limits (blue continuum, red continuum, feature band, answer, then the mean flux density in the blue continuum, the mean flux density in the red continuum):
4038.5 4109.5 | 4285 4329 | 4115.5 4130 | -1.15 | 18.9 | 19.1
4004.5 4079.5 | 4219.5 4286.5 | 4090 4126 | 3.53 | 19.9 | 19.7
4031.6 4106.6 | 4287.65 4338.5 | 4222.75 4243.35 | -0.28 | 19.1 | 19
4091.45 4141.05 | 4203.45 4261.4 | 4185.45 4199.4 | -0.90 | 18.5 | 19.5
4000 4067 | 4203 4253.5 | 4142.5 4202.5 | -1.19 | 19.9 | 19.5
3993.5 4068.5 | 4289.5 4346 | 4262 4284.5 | -1.55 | 19.7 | 18.4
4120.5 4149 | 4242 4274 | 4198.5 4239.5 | 1.22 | 20.3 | 19.7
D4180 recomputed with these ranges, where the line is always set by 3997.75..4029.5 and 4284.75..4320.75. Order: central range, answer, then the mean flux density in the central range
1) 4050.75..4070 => -0.06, 20.6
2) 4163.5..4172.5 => -0.01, 19.6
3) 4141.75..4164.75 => -0.03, 19.9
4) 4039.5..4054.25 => -0.01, 19.7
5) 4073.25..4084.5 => 0.01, 19.3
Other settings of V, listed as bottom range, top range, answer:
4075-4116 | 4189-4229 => 1.17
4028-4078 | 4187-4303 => 1.08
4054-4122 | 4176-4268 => 1.12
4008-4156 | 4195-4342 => 1.08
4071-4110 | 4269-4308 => 1.18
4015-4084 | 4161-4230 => 1.07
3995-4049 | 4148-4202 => 1.10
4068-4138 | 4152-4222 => 1.10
